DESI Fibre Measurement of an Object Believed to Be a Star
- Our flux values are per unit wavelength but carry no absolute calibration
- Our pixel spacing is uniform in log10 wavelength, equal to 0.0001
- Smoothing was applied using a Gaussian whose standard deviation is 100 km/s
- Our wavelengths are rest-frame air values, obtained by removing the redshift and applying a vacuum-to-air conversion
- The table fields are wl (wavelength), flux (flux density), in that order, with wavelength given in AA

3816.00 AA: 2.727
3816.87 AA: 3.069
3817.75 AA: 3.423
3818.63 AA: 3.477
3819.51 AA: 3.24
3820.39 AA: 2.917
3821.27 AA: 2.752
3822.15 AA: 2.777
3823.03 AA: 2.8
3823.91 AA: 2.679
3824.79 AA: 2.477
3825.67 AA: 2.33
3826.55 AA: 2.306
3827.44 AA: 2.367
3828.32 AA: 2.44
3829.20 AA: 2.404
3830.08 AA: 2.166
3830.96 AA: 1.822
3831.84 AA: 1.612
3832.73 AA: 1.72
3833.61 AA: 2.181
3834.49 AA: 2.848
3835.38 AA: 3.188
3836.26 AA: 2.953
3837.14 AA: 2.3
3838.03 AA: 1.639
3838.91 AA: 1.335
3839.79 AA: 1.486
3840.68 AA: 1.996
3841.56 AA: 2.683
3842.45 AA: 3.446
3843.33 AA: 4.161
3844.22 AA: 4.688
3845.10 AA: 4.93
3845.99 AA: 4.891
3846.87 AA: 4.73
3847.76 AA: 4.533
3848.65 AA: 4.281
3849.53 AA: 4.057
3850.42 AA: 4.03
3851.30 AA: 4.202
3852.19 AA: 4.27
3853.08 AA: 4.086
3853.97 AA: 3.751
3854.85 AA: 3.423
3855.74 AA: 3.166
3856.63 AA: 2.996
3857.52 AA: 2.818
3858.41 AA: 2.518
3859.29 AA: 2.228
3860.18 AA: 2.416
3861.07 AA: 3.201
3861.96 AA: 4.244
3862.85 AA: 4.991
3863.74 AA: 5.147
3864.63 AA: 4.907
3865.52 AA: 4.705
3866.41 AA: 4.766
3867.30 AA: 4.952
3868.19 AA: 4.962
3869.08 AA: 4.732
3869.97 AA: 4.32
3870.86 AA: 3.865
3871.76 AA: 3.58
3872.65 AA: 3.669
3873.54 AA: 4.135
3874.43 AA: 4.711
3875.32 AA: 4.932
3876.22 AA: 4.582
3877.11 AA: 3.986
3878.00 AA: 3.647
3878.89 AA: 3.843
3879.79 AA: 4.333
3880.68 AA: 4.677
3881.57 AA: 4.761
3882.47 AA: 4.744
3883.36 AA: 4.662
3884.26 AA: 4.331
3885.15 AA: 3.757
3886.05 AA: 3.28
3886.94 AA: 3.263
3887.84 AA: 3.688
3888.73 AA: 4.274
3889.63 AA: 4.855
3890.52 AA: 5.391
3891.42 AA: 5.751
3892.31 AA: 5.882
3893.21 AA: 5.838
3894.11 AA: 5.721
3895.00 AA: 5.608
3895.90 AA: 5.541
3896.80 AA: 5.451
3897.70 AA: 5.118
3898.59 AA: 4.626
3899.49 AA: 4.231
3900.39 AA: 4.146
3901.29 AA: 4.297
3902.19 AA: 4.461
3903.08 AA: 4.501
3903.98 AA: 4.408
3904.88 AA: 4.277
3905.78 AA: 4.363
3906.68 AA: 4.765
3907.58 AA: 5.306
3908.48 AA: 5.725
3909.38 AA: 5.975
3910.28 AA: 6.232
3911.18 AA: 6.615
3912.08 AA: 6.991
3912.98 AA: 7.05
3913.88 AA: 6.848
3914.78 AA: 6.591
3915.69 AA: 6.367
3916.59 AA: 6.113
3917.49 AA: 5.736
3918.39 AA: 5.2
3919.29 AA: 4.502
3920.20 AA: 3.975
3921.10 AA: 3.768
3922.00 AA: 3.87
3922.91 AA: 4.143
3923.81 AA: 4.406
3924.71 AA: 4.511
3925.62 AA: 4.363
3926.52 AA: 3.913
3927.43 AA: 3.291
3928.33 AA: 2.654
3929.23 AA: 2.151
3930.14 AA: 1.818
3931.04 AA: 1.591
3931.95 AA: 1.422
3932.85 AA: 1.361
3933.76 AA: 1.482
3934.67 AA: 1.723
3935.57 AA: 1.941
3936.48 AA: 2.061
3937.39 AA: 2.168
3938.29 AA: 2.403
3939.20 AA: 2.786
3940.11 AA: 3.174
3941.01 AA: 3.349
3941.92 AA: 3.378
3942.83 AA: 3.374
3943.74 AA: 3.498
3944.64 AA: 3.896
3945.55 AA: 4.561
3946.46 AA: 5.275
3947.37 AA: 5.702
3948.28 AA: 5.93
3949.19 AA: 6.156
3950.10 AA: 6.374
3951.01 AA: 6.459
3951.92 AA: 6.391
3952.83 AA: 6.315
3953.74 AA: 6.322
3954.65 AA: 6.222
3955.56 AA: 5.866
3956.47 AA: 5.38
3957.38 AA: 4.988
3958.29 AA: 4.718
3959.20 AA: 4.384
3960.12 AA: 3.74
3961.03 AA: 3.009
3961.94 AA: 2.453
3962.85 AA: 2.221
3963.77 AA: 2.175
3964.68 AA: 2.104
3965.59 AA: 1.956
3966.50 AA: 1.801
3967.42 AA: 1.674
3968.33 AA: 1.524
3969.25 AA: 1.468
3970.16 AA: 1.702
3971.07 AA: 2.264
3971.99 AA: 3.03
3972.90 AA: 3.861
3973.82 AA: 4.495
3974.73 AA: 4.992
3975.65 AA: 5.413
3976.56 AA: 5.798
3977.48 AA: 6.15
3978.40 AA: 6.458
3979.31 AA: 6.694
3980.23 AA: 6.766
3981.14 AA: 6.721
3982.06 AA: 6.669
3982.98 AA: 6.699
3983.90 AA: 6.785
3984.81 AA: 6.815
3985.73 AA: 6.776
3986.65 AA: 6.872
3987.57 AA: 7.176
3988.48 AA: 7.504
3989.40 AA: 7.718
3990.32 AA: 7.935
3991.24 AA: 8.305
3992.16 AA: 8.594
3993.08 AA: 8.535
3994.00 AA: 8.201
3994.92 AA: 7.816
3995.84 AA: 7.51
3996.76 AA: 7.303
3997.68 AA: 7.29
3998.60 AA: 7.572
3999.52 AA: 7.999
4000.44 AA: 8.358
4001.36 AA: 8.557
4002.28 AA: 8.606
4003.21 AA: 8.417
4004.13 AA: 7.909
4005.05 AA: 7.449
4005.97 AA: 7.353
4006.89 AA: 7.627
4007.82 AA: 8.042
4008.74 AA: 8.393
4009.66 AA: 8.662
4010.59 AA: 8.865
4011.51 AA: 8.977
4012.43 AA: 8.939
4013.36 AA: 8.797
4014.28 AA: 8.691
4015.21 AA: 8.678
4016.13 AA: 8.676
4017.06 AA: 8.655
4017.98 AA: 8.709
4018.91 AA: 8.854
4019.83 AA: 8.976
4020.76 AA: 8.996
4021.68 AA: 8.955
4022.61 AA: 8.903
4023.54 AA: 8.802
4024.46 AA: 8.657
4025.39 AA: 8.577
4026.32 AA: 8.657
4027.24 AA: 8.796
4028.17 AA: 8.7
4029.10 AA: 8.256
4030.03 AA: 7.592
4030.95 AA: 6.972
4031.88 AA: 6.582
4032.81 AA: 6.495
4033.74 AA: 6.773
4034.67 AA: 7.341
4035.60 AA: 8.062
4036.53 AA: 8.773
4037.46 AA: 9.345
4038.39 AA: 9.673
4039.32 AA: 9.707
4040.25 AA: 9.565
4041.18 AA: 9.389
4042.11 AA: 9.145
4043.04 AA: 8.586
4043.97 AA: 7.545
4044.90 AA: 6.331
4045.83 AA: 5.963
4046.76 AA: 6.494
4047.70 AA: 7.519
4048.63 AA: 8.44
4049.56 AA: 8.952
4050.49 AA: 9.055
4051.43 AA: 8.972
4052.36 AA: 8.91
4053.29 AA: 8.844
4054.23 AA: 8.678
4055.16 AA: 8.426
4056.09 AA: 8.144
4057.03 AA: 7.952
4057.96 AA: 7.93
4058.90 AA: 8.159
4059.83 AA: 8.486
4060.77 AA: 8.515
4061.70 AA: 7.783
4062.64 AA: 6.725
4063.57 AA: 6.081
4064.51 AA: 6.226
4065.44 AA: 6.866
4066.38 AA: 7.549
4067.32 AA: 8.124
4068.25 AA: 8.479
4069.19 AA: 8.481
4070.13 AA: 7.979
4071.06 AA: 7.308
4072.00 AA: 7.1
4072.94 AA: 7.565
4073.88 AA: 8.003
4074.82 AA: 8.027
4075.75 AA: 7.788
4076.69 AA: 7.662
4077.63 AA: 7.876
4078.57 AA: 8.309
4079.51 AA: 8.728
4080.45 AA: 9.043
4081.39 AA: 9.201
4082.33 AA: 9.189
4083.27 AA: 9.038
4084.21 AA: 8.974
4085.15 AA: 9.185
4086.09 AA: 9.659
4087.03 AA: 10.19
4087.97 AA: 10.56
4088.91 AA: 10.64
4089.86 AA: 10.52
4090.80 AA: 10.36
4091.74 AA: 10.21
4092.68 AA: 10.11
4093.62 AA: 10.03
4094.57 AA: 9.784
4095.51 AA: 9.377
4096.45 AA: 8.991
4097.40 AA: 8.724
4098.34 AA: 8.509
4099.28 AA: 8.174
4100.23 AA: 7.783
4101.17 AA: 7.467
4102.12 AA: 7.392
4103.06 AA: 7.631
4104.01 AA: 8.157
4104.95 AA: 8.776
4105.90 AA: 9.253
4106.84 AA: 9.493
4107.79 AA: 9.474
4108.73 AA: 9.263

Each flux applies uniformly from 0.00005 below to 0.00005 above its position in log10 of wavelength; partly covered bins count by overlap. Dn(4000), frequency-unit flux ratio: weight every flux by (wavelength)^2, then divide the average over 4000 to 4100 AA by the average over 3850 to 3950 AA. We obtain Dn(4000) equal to 2.14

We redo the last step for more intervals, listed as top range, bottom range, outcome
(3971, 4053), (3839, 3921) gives 1.84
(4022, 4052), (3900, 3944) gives 2.15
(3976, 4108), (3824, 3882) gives 2.56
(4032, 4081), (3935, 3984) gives 1.97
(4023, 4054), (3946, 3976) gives 2.08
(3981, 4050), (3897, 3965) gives 1.95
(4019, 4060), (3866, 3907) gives 1.97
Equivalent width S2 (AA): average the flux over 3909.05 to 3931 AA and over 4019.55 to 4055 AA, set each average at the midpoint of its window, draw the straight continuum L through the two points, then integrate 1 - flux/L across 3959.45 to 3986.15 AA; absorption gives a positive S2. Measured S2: 9.3 AA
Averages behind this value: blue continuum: 4.81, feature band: 4.21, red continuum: 8.31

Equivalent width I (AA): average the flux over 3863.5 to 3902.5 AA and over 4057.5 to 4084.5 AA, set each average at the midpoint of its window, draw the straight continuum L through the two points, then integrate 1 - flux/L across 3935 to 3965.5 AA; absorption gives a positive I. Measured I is 8.6 AA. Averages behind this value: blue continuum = 4.59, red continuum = 7.97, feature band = 4.17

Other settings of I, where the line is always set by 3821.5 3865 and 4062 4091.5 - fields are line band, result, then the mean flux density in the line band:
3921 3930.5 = 2.8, 3.54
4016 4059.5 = -4.5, 8.33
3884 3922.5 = -4.9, 5.09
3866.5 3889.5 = -1.9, 4.24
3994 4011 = -3.1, 7.99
